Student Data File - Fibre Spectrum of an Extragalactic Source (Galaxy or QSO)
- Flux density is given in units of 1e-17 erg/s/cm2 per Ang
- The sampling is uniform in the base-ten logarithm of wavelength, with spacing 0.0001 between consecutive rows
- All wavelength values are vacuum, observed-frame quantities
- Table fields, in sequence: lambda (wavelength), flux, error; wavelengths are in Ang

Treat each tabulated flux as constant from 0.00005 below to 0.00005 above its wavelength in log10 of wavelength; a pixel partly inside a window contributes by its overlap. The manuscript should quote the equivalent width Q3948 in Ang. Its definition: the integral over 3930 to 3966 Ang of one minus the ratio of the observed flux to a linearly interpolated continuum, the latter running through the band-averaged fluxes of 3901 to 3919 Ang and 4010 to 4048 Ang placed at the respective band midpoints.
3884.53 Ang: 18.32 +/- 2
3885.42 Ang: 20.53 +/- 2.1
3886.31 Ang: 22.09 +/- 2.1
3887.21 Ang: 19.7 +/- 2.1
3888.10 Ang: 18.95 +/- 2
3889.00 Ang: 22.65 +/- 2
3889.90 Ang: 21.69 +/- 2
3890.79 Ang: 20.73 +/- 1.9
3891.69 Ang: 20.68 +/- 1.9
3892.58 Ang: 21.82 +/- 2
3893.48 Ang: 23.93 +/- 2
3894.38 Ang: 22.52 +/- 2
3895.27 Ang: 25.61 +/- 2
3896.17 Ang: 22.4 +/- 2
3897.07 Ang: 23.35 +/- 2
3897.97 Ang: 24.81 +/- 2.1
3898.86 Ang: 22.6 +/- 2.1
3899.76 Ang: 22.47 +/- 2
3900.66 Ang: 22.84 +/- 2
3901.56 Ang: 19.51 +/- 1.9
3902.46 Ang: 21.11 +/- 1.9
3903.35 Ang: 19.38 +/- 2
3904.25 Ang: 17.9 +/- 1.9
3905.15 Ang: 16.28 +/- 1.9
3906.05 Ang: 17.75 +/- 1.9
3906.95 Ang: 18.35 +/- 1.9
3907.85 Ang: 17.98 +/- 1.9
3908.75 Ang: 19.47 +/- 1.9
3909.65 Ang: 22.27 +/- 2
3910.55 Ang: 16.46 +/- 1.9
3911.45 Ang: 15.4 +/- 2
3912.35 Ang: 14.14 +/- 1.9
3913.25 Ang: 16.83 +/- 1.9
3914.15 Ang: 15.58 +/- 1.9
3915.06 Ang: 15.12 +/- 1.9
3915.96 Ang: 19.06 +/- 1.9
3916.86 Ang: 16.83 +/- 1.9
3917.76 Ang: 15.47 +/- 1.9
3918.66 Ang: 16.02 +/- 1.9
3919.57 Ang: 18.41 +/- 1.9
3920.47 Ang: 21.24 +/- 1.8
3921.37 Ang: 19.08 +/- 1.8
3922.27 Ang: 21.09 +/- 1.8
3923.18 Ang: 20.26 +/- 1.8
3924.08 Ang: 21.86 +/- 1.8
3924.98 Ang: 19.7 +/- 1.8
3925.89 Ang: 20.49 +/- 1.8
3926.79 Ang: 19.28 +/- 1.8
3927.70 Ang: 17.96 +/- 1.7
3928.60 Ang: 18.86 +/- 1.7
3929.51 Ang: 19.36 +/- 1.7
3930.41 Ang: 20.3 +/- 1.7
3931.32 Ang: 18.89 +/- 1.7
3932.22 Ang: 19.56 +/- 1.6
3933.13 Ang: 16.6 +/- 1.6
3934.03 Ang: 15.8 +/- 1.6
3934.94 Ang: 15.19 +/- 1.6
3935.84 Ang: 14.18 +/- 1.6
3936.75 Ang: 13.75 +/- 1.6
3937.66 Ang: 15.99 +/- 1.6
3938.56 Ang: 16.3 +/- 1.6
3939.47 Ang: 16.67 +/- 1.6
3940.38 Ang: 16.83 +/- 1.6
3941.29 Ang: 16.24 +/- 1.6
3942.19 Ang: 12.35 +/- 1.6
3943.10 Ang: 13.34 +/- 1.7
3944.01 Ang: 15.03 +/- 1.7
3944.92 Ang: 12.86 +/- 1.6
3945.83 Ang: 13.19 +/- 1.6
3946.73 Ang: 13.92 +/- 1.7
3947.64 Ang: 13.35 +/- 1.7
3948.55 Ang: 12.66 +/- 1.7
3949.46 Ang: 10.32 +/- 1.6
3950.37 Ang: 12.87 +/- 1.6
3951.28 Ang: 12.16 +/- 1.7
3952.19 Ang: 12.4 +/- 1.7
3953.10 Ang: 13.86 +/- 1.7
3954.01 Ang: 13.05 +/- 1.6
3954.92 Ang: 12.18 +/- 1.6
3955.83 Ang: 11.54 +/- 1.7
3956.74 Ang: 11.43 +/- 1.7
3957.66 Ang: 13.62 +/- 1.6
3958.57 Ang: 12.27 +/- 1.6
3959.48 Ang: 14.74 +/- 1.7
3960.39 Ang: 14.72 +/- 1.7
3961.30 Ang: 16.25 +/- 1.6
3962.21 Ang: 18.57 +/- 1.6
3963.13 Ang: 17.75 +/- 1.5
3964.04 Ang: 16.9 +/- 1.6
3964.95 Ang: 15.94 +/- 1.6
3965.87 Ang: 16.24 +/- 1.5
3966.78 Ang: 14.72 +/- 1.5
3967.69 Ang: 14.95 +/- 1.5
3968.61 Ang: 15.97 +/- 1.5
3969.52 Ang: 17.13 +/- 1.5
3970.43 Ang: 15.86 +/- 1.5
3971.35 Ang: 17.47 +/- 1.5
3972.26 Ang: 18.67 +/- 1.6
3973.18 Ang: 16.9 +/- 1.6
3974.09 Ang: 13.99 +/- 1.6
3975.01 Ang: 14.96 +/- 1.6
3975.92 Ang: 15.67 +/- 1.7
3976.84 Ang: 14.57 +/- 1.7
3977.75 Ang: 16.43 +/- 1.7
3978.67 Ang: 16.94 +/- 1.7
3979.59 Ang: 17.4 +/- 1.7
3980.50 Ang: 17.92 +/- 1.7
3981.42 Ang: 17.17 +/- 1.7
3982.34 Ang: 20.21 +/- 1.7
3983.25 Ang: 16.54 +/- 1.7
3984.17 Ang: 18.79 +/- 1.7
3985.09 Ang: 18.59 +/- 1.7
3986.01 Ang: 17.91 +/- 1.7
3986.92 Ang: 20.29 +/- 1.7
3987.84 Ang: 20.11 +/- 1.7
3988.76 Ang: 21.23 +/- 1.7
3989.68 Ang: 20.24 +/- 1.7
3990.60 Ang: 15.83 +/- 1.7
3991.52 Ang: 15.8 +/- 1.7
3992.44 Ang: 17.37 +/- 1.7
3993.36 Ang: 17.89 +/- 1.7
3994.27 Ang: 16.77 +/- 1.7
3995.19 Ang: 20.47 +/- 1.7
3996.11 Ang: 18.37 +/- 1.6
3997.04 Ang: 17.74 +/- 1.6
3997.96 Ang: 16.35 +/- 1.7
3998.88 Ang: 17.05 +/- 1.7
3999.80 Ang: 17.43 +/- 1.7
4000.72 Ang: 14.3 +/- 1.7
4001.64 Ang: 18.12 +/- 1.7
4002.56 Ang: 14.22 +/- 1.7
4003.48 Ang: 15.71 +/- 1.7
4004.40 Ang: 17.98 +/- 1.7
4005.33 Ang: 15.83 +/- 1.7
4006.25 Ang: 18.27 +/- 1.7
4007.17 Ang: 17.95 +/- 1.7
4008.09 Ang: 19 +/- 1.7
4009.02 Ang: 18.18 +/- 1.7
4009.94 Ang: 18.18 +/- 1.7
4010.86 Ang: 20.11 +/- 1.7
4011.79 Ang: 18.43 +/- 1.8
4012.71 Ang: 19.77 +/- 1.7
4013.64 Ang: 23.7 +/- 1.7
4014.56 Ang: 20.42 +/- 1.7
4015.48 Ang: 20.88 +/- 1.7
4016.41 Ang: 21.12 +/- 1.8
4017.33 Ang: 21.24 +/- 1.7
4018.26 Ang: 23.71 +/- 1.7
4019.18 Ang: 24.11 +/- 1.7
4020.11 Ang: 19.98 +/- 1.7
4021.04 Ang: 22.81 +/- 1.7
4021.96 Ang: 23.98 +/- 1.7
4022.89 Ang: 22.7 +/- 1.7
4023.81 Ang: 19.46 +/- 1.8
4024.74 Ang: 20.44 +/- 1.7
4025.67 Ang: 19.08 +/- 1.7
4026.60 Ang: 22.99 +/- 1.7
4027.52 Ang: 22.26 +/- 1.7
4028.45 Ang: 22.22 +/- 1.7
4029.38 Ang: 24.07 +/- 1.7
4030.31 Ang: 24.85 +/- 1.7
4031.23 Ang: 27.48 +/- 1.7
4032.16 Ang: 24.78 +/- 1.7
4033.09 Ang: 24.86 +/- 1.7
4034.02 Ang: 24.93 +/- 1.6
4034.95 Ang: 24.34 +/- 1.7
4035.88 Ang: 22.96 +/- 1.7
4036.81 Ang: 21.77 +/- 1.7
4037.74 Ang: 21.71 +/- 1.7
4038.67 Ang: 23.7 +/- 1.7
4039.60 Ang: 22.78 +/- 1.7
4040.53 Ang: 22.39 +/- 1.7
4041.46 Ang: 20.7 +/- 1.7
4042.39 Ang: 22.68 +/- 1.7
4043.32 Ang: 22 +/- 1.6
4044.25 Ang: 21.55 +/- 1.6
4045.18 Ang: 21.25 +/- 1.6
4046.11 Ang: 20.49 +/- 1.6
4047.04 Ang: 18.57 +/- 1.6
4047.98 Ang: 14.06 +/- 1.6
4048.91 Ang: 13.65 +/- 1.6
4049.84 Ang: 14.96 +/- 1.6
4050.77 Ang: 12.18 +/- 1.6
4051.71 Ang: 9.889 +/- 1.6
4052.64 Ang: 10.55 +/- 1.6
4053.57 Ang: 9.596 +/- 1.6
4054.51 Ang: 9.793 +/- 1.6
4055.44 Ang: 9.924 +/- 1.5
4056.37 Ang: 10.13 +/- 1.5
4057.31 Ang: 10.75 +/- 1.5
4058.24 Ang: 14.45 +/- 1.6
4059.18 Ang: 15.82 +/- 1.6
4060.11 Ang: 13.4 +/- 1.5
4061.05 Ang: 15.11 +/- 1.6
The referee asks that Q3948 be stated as 8.1 Ang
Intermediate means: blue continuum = 17.6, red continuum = 22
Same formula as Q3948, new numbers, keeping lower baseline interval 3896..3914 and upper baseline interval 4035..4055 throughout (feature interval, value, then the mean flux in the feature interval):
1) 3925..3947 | 3.1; 16.5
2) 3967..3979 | 1.7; 16.1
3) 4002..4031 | -3.4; 20.5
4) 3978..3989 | 0.1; 18.5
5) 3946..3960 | 4.6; 12.7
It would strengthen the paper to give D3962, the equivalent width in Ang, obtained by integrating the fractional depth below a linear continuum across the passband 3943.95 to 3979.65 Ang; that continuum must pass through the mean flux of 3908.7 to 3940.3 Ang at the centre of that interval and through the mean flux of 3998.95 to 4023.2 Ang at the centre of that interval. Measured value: 7.37 Ang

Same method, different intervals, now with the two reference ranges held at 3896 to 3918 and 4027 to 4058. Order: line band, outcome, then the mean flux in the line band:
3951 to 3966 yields 3.7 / 14.3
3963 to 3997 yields 3.0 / 17.3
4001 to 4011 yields 0.8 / 17.5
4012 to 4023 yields -1.7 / 21.9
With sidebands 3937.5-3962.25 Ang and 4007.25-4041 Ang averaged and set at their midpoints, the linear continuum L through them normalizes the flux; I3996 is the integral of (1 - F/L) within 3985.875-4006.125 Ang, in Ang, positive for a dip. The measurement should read 1.4 Ang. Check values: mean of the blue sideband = 13.8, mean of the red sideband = 22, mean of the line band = 17.6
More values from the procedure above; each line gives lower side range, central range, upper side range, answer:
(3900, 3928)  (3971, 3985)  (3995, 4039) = 2.0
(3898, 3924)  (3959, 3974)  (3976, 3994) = 1.4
